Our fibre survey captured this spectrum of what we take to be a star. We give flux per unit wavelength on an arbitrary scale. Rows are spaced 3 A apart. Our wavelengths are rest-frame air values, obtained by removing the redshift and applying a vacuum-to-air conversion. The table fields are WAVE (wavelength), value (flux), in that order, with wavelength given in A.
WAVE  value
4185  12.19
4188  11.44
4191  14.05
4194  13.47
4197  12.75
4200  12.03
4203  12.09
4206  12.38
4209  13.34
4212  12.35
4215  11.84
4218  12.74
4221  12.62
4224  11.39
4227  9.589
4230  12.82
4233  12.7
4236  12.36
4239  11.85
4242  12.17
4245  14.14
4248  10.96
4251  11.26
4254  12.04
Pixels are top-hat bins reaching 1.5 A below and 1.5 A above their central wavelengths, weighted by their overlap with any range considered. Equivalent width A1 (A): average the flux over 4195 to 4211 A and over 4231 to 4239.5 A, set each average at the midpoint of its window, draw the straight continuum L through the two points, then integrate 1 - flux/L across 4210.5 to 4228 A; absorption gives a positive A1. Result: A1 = 0.9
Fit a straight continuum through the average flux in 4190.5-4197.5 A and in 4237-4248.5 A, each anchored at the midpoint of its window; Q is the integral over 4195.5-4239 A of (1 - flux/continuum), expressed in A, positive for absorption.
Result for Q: 2.5 A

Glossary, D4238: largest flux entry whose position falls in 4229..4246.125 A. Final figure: 14.14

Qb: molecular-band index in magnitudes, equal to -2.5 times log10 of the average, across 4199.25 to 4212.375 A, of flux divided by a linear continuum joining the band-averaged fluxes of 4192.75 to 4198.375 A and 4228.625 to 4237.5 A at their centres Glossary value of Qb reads 0.04 mag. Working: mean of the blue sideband 13.1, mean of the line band 12.5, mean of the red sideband 12.6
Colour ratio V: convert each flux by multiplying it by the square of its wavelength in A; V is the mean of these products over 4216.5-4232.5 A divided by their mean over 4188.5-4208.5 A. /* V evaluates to 0.94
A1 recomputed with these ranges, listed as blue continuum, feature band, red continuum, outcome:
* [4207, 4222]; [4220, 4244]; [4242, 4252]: 0.7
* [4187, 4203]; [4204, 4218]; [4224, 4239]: -0.2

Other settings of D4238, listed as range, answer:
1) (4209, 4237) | 13.34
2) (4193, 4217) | 13.47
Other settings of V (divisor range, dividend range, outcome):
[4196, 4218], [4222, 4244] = 0.97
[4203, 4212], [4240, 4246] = 1.04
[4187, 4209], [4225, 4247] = 0.98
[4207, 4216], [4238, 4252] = 0.98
